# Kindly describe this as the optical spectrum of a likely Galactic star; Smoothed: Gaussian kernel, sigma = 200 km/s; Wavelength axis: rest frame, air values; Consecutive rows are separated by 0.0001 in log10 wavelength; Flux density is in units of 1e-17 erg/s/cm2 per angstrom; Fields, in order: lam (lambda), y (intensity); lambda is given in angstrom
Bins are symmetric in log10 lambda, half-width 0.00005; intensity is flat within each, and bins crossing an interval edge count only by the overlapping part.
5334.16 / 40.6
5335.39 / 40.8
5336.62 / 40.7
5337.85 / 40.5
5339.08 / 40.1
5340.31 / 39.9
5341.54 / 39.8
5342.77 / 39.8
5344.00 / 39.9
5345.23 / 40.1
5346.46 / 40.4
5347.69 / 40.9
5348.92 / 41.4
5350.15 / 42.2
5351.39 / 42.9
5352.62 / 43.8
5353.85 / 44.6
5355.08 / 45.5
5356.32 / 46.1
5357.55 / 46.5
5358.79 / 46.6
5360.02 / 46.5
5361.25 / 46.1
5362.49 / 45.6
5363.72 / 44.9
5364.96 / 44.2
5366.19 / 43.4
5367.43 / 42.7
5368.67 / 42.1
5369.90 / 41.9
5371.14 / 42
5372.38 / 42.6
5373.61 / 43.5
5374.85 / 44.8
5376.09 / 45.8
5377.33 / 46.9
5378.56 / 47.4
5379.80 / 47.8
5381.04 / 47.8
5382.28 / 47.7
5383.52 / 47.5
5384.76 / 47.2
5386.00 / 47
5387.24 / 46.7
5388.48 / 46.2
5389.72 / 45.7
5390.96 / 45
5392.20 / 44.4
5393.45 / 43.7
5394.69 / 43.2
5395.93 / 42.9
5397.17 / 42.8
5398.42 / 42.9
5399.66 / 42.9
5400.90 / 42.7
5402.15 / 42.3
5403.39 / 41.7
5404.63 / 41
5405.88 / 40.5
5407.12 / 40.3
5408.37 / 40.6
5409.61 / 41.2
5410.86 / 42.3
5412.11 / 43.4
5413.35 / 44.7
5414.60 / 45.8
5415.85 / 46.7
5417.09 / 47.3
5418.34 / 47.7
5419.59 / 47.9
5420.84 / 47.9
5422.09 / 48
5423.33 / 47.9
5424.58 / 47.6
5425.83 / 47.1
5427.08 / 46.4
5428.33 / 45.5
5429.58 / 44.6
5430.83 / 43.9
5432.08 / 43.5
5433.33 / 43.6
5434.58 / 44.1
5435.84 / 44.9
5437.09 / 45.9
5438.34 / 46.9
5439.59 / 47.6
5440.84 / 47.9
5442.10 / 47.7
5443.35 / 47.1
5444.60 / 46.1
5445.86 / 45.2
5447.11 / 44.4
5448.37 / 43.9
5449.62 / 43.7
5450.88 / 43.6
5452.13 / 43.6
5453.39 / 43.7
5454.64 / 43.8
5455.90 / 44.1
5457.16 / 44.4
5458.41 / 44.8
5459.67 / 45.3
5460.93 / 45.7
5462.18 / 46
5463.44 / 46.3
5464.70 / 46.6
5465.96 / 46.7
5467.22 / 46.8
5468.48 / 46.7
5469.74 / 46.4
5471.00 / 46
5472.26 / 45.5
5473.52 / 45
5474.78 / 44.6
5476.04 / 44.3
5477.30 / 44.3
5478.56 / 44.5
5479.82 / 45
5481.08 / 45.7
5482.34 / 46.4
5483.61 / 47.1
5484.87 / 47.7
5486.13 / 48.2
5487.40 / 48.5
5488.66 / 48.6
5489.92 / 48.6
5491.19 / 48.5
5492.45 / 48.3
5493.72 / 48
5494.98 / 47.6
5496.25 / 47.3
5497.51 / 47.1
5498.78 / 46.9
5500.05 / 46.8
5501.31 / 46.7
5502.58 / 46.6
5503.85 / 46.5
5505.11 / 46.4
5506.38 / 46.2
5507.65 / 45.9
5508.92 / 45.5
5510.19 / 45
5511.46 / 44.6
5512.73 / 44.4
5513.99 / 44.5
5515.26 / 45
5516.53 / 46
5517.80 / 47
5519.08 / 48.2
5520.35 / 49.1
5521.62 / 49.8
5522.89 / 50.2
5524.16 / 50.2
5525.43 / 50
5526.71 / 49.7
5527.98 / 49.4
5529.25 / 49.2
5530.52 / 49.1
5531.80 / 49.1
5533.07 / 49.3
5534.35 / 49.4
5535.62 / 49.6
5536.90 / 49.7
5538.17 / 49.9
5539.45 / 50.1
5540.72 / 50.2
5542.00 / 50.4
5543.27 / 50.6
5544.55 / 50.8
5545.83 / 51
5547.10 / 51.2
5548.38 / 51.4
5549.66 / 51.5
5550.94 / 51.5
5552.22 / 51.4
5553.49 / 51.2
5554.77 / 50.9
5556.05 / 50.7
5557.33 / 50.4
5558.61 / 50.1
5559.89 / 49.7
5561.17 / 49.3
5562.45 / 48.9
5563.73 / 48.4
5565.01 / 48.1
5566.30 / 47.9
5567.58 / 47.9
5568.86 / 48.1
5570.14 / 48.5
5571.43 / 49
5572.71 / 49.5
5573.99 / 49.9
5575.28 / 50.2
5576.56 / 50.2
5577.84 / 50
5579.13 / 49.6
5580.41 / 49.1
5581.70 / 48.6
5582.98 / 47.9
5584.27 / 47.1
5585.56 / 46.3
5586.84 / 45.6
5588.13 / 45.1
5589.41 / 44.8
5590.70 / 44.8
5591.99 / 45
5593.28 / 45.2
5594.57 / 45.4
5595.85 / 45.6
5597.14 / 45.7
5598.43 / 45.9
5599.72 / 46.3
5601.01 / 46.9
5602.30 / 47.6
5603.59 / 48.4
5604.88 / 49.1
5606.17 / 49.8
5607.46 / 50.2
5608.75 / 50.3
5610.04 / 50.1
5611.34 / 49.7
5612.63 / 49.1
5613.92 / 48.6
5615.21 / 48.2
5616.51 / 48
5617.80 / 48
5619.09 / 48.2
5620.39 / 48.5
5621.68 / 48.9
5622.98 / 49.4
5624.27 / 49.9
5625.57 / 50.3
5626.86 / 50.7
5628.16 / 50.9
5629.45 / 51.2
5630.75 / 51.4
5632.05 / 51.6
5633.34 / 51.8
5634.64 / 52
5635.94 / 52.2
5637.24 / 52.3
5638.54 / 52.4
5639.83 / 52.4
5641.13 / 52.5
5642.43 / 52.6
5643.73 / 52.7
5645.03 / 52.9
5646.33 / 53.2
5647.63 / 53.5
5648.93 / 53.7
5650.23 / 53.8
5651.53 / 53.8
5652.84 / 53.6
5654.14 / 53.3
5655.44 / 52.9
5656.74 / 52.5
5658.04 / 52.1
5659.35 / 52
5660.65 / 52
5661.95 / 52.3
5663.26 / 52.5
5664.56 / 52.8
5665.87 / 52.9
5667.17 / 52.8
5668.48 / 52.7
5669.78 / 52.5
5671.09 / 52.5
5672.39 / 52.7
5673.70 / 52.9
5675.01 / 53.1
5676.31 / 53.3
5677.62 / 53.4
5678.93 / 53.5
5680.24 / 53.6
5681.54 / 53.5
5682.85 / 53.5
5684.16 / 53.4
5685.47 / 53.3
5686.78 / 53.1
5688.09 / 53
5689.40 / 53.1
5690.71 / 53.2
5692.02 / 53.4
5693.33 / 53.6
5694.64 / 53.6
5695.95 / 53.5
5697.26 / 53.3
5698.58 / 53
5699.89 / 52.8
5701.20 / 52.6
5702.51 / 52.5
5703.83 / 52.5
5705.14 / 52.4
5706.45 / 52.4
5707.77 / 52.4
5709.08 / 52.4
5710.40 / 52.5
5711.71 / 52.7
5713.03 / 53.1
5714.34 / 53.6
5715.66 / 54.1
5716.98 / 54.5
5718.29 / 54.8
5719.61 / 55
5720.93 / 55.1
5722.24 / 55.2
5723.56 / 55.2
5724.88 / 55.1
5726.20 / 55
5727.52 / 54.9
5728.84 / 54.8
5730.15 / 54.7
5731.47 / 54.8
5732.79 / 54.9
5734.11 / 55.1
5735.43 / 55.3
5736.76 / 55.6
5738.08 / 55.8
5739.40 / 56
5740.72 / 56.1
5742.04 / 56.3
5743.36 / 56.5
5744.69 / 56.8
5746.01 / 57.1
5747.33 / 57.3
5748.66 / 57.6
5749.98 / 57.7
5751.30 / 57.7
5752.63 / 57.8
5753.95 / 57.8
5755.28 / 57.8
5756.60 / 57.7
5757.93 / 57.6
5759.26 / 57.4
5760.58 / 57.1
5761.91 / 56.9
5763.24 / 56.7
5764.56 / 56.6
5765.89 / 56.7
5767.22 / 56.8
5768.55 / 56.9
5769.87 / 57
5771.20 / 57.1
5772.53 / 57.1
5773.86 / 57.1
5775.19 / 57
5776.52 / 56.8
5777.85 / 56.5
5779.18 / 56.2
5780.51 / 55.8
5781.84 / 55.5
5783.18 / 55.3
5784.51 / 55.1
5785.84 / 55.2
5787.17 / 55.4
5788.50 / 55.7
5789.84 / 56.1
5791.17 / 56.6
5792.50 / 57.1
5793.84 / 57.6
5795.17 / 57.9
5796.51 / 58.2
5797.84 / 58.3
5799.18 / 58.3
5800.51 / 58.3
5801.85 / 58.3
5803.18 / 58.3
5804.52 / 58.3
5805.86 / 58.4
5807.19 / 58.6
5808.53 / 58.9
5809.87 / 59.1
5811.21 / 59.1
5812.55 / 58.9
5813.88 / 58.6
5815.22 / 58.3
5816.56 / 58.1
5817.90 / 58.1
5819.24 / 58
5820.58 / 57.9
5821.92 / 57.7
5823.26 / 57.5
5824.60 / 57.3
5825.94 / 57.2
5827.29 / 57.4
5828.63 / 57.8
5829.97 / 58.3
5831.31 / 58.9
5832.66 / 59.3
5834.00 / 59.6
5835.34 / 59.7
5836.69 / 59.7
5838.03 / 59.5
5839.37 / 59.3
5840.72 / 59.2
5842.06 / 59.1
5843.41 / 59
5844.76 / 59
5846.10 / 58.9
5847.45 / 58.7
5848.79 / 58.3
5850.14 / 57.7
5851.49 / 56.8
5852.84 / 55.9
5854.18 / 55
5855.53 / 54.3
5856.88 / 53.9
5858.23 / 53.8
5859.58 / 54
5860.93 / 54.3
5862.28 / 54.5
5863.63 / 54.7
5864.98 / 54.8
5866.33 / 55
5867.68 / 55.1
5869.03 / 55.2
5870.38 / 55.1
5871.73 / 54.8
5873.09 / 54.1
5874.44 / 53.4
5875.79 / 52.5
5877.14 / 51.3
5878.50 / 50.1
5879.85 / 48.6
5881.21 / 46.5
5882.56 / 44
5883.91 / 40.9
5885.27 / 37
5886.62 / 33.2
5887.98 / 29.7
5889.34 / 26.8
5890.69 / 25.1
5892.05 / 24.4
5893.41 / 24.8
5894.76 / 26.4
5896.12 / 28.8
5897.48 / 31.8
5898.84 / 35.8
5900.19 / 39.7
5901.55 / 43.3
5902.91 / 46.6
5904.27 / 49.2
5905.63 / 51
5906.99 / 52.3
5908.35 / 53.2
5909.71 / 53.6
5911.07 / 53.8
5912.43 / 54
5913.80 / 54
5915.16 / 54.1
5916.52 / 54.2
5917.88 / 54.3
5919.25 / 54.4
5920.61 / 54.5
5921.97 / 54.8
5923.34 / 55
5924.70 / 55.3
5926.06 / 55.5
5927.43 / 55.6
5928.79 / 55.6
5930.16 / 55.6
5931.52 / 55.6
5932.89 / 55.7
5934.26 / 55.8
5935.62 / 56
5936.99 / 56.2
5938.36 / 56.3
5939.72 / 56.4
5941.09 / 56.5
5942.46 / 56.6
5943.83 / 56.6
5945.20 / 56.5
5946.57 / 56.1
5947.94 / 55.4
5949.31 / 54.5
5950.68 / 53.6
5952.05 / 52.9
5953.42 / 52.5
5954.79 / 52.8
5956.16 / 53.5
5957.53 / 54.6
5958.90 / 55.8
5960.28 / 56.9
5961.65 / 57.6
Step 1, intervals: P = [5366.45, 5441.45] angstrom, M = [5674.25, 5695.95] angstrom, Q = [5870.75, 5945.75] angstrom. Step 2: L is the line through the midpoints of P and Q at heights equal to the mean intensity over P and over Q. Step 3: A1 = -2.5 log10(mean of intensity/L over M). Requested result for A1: -0.145 mag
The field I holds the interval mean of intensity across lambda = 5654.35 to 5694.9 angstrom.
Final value 53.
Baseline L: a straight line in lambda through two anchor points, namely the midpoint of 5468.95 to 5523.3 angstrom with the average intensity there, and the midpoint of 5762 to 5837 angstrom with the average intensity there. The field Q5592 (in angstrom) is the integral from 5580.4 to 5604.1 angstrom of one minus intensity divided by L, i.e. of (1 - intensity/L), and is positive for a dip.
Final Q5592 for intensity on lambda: 1.8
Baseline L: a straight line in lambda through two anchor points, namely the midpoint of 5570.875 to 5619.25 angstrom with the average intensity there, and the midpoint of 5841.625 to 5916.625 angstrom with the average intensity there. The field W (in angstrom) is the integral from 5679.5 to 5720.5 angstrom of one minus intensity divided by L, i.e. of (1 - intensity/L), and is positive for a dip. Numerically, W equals -4.4 angstrom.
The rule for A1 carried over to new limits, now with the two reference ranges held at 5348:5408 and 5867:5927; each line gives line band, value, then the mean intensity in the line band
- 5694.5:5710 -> -0.16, 52.7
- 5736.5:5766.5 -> -0.24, 57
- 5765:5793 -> -0.23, 56.3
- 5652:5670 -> -0.16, 52.6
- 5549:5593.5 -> -0.08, 48.7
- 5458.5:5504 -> -0.04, 46.6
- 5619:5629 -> -0.10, 49.7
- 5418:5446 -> -0.04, 46.3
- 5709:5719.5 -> -0.18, 53.6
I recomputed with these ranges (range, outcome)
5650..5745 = 53.7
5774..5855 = 57.8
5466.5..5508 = 46.6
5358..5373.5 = 44.1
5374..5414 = 44.3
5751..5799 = 56.8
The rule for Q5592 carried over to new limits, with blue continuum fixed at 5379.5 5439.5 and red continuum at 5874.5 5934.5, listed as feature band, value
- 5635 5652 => -2.74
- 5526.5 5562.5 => -3.93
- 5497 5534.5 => -1.86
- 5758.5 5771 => -3.01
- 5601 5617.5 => -1.28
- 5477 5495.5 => -0.85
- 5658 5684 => -4.12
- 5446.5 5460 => 0.28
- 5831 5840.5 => -2.76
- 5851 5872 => -3.95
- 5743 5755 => -3.03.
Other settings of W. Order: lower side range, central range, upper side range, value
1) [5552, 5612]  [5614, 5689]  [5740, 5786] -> -0.7 angstrom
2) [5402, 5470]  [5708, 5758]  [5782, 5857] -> -0.5 angstrom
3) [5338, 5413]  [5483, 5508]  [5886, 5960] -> -1.4 angstrom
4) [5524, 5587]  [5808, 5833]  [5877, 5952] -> -4.9 angstrom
